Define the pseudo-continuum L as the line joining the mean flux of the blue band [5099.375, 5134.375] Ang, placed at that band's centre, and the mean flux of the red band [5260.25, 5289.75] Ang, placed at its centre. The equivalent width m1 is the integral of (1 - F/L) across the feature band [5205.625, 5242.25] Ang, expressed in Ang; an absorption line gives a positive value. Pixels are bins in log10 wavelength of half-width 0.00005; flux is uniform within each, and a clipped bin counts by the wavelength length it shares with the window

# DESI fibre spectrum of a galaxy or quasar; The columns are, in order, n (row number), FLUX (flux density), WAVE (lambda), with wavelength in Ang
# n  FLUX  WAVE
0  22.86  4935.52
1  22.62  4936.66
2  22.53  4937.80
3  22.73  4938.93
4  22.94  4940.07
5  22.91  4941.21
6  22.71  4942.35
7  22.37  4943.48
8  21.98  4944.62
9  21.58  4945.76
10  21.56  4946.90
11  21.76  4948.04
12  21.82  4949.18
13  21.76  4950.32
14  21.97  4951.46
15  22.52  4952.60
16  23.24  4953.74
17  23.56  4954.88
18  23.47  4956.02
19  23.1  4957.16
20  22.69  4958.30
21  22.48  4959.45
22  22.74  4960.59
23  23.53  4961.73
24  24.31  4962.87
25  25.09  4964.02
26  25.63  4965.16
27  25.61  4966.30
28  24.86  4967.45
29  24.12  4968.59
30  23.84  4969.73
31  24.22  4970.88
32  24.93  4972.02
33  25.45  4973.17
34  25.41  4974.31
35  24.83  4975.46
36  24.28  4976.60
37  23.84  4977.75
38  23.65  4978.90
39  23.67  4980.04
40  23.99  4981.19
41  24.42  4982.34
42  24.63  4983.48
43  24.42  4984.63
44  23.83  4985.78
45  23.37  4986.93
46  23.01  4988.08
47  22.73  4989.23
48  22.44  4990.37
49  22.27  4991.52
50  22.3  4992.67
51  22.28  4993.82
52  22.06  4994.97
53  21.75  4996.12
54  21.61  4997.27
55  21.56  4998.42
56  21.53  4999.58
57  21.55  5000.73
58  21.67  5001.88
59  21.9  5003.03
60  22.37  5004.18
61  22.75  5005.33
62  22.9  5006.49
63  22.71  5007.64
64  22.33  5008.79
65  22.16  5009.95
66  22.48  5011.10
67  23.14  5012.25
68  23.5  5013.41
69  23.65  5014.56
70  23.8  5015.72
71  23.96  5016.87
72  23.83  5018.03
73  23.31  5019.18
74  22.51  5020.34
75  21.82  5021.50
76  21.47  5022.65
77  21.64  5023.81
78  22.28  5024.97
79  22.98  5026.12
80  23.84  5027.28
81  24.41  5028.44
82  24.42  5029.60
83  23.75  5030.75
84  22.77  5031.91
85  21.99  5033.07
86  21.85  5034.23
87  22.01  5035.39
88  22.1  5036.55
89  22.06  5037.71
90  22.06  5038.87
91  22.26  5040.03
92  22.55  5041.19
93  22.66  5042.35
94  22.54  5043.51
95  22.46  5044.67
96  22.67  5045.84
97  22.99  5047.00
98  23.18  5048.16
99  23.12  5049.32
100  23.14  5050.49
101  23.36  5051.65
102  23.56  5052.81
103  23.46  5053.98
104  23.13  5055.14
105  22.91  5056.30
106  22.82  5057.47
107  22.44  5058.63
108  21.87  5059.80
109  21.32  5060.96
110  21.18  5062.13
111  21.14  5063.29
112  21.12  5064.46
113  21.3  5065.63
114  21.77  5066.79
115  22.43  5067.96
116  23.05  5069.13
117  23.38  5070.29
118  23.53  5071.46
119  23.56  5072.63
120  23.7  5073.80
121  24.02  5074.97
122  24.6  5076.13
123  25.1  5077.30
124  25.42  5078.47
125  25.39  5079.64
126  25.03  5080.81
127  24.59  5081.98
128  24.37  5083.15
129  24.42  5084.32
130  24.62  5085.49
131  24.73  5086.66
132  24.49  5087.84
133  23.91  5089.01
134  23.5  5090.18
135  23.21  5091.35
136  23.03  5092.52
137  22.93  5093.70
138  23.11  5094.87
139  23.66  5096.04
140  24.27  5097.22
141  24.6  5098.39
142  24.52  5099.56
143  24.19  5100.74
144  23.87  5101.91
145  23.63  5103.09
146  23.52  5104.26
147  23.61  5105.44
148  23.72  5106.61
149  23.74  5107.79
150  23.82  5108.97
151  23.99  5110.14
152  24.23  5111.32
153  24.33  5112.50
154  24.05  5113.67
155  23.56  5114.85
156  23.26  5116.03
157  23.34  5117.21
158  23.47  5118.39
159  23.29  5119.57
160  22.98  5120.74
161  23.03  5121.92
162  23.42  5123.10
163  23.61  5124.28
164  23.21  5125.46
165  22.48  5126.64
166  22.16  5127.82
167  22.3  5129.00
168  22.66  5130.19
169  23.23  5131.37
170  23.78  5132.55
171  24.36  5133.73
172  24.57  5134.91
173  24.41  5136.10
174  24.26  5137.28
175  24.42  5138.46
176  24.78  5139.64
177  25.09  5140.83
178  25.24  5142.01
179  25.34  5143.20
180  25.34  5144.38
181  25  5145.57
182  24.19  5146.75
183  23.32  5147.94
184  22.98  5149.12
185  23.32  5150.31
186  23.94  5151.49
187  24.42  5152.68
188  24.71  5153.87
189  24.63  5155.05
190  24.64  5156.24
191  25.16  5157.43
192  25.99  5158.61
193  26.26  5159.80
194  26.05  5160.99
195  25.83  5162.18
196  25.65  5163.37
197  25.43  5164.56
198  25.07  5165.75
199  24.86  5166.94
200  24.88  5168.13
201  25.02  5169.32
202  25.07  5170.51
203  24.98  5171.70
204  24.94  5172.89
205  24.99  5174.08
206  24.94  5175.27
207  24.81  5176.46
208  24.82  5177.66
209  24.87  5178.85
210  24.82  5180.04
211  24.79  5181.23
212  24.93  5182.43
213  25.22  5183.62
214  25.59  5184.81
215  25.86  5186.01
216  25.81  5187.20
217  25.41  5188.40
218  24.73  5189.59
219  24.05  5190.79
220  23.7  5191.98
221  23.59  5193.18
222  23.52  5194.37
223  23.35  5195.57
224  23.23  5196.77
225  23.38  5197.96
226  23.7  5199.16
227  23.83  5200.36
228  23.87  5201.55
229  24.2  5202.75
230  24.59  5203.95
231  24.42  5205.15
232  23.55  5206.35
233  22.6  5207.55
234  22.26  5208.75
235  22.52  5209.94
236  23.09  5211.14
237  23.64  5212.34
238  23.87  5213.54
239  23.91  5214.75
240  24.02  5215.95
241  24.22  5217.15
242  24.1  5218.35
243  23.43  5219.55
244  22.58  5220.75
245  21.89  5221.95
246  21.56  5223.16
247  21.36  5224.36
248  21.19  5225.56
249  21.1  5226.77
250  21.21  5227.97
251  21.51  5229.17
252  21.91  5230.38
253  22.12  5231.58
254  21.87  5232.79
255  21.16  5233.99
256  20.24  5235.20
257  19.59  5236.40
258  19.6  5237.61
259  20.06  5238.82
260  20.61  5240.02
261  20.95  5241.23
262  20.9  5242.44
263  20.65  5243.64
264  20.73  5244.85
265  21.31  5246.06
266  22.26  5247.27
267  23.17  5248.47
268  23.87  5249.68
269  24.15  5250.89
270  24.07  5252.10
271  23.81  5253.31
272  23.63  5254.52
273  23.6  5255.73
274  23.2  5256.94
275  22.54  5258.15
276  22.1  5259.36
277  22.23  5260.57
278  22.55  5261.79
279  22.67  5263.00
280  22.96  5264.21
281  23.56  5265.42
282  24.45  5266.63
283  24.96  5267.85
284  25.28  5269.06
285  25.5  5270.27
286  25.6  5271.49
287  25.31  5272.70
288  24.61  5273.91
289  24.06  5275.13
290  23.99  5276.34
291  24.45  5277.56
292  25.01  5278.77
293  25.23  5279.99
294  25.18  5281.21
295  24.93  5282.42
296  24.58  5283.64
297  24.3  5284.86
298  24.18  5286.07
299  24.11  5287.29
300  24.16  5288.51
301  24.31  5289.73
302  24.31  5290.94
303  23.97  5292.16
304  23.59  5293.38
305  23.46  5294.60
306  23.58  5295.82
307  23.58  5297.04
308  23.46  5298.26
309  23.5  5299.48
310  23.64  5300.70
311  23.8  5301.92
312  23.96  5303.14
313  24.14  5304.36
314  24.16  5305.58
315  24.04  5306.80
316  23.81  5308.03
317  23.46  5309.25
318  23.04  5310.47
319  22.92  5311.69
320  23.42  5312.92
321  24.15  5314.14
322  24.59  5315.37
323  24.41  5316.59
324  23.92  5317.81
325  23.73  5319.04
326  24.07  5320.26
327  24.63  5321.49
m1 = 3.1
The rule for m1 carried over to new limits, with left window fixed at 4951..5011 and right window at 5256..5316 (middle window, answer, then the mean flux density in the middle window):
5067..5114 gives -0.88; 24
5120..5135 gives 0.28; 23.2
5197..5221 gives 0.20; 23.6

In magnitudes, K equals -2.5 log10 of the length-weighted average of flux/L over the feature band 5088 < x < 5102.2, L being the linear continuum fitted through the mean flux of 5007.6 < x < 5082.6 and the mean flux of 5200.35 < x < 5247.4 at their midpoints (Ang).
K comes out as -0.05 mag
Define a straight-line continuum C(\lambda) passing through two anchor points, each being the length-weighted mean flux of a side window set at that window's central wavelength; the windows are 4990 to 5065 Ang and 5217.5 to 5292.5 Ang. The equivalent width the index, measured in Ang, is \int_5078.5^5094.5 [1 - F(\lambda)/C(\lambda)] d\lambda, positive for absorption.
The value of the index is -1.1 Ang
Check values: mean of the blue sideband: 22.5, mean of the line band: 24.2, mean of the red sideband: 23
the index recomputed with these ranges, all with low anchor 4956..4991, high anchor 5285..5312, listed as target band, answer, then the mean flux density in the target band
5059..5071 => 1.0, 21.9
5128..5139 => 0.1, 23.7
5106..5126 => 0.3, 23.6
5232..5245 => 1.8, 20.6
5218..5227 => 0.6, 22.1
